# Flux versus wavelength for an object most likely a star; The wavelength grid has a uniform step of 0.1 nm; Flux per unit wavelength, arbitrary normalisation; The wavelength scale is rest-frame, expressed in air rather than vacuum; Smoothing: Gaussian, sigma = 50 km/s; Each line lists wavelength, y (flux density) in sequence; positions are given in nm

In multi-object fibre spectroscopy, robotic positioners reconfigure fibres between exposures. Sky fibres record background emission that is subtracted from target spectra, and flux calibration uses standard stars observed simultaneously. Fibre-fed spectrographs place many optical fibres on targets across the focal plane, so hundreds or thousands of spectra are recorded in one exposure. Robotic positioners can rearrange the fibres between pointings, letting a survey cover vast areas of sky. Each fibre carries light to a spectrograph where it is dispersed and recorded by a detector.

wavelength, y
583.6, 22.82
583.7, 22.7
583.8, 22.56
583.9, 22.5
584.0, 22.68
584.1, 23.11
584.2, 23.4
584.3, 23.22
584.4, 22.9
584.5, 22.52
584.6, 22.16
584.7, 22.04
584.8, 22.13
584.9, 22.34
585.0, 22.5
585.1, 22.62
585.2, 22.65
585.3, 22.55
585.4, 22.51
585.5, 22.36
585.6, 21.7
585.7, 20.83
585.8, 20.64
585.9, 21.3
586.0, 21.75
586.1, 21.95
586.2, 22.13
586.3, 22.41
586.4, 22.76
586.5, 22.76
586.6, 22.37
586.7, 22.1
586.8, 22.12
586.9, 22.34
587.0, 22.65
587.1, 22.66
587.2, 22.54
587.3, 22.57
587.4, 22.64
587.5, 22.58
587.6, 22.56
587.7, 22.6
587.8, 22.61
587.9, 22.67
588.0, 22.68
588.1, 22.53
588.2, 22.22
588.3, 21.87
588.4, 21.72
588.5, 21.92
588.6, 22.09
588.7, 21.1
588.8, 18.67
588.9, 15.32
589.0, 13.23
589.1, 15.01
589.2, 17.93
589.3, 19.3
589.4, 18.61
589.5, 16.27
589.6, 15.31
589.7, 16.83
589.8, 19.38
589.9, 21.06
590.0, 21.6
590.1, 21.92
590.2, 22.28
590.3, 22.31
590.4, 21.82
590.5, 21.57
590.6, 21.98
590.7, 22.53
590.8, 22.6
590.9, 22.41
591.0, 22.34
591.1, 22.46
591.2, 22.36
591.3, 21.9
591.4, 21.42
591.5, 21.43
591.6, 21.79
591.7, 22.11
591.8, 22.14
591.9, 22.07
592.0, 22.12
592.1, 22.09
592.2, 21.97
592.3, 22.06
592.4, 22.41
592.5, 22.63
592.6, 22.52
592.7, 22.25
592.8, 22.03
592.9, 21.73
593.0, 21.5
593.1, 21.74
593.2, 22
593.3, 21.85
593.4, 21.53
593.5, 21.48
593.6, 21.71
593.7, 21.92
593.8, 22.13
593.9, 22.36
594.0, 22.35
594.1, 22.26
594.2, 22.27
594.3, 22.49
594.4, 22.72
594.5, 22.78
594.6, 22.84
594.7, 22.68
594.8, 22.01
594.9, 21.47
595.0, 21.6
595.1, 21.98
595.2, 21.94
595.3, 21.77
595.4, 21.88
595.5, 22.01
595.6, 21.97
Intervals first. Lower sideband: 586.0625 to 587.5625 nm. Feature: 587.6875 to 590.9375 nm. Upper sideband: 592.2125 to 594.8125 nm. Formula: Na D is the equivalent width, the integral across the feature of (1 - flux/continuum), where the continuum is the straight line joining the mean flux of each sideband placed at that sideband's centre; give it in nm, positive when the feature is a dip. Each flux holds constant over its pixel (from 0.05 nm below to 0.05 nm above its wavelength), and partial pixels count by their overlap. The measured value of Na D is 0.292 nm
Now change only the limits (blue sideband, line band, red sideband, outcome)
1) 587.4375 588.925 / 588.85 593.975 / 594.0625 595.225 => 0.232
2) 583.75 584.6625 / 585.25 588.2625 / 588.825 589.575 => -0.423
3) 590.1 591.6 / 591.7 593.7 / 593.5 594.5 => 0.016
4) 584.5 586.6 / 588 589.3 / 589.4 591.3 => 0.108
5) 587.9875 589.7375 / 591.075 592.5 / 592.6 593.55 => -0.074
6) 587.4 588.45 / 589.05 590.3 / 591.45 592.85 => 0.188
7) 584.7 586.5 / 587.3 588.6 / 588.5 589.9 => -0.204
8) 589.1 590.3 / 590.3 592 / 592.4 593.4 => -0.138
